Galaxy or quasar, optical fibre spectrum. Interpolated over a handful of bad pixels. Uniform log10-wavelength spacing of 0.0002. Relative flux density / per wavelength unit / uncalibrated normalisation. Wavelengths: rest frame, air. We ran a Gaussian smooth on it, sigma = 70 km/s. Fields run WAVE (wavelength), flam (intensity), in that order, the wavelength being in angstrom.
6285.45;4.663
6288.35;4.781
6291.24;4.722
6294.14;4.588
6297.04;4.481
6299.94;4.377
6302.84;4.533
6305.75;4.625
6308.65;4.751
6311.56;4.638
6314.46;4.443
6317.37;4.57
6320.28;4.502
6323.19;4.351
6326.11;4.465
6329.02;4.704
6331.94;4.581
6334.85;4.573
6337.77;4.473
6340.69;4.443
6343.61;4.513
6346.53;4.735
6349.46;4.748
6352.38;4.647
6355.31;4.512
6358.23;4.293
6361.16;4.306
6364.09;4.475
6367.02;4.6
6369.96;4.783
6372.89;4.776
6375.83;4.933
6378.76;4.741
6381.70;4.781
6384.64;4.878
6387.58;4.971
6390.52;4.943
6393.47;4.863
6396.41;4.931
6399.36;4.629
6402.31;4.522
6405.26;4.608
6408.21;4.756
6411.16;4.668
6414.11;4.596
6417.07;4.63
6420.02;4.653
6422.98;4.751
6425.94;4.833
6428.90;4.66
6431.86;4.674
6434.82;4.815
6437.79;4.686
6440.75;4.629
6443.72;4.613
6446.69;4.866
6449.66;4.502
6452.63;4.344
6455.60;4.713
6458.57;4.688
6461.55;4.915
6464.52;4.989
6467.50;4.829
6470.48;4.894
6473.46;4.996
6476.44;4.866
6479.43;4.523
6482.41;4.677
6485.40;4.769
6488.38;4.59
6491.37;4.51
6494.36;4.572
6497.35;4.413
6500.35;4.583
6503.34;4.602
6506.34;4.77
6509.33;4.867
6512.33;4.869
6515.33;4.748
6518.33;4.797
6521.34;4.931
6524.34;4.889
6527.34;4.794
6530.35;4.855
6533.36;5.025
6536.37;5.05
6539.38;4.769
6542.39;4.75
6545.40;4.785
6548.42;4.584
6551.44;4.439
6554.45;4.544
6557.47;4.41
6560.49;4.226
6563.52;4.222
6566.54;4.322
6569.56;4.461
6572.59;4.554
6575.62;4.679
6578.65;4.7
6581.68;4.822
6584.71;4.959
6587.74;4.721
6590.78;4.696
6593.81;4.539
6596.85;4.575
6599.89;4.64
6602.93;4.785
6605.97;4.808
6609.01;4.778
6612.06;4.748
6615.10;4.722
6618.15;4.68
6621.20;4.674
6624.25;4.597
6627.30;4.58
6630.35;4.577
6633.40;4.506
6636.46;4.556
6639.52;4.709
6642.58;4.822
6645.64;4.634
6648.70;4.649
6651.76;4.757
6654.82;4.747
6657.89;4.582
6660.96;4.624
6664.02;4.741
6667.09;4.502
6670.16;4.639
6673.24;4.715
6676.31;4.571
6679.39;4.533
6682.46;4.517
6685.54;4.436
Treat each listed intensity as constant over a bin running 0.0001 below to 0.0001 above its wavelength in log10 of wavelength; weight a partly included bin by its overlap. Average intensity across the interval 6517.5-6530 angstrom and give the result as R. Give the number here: 4.86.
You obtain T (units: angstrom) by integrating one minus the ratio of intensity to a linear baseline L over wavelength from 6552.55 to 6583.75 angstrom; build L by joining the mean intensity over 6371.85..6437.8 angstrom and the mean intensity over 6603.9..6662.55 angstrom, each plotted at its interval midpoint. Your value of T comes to 1.3 angstrom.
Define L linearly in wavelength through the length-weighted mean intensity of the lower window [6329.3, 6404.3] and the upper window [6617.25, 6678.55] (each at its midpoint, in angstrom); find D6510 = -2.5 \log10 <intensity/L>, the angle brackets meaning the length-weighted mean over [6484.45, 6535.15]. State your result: -0.02 mag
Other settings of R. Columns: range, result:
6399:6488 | 4.71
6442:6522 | 4.72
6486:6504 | 4.55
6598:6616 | 4.74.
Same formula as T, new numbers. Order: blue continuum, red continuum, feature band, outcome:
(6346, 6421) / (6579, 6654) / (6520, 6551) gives -0.9 angstrom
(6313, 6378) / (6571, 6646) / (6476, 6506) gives 0.2 angstrom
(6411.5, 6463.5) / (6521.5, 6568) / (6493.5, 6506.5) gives 0.3 angstrom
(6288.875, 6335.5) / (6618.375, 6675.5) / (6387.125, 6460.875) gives -1.8 angstrom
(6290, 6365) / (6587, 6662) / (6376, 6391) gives -1.0 angstrom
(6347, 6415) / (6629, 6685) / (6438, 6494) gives -0.5 angstrom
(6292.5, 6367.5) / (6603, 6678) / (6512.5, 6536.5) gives -1.3 angstrom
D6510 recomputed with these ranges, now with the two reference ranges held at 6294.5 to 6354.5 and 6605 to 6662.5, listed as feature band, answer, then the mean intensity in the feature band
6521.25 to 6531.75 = -0.05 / 4.86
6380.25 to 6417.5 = -0.04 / 4.75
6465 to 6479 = -0.06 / 4.87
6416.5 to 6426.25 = -0.03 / 4.71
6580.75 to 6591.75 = -0.03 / 4.8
